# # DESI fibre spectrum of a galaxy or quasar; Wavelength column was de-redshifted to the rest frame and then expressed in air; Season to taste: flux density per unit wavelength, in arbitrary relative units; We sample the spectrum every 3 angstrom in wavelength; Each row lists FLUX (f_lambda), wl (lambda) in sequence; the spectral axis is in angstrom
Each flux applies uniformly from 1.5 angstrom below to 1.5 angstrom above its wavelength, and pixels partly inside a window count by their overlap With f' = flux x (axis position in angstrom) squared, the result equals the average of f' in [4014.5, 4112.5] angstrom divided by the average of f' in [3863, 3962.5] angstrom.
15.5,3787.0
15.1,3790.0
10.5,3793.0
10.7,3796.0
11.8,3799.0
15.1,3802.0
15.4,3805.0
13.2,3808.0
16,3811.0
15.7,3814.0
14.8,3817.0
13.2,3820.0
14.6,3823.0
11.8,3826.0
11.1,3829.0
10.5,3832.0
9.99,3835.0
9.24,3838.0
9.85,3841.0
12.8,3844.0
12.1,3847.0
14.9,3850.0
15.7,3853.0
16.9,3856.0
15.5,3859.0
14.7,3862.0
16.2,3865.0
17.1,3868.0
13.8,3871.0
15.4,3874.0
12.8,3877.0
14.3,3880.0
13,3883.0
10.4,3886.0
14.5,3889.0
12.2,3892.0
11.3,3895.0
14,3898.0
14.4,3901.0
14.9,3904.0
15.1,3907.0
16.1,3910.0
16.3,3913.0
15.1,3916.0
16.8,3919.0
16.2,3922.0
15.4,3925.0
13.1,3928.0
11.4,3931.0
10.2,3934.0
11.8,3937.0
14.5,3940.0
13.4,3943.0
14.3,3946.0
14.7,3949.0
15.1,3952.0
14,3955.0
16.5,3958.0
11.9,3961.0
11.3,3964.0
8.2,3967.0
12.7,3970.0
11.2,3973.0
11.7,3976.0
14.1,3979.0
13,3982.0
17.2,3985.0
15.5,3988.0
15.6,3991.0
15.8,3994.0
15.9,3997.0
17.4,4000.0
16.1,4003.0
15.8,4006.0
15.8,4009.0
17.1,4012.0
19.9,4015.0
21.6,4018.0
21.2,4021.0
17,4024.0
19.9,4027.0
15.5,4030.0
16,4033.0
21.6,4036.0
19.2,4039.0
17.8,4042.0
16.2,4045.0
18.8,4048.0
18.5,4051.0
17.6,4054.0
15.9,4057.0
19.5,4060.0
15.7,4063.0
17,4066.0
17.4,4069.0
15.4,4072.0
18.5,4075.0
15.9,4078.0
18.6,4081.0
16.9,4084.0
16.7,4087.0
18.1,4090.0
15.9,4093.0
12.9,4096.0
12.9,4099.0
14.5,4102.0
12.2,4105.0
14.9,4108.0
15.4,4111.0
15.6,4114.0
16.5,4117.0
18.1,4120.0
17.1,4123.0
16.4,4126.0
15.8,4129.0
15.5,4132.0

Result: 1.3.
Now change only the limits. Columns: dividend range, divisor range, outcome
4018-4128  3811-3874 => 1.39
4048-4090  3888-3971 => 1.35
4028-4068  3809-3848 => 1.59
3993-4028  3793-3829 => 1.45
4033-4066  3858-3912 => 1.37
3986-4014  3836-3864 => 1.29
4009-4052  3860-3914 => 1.40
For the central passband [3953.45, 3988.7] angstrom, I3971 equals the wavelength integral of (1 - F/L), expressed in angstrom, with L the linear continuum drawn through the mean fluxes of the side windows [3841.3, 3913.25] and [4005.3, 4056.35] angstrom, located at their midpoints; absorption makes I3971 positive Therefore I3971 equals 7.6 angstrom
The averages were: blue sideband 14.2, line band 13.1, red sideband 18.2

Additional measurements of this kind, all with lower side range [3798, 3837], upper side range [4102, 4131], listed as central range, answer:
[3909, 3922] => -1.85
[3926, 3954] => 2.08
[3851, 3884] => -3.32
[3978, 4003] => -1.59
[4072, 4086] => -1.66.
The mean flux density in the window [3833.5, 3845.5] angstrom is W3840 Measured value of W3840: 10.5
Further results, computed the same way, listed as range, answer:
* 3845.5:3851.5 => 13.5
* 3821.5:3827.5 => 13.2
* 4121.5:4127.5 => 16.8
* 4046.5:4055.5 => 18.3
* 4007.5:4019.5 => 18.6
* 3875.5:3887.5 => 12.6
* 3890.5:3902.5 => 13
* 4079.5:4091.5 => 17.6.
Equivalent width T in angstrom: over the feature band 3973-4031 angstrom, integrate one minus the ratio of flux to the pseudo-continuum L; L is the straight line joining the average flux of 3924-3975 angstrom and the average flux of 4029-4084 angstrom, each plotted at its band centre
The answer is -5.0 angstrom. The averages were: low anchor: 12.9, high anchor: 17.5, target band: 16.5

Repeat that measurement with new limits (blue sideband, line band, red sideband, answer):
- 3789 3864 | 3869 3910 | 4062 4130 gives 0.65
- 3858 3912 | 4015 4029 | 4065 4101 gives -3.66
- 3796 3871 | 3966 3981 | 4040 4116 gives 3.41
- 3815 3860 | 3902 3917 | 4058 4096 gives -1.47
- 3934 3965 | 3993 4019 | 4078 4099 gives -4.48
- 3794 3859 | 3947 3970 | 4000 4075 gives 4.20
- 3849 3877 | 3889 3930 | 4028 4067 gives 3.51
